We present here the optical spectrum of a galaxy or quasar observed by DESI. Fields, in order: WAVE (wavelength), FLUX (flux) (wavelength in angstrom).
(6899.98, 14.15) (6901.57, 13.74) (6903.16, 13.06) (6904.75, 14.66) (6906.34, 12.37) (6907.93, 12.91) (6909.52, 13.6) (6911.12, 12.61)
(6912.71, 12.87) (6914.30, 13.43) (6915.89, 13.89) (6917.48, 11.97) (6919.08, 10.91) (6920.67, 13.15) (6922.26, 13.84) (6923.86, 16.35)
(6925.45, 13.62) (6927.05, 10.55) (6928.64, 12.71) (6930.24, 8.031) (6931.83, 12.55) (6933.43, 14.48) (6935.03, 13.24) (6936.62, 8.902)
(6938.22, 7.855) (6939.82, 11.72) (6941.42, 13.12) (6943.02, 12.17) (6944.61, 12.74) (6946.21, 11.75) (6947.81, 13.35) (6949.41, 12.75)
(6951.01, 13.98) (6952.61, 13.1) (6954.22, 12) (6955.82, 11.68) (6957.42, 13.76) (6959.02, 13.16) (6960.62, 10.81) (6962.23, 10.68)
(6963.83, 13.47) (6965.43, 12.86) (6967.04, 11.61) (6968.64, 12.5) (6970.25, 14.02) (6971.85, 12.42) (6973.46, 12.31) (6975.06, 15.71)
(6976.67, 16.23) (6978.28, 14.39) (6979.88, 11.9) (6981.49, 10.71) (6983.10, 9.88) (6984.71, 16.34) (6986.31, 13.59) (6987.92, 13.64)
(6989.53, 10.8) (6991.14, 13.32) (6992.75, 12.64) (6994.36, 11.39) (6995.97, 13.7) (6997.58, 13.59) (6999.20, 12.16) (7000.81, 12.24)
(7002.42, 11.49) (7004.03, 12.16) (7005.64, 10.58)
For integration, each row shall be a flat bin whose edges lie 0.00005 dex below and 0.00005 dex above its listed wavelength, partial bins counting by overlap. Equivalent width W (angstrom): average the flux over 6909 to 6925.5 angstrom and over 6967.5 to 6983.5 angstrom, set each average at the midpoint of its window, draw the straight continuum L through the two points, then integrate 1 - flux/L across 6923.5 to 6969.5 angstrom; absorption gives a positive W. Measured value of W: 3.3 angstrom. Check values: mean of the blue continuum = 13.3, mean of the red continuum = 13.1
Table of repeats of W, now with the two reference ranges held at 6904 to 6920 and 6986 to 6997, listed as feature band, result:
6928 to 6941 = 1.7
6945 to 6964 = 0.4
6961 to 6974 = 0.3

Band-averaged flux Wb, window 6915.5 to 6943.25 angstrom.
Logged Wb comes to 12.1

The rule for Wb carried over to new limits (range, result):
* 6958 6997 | 12.8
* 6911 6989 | 12.6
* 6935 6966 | 12.1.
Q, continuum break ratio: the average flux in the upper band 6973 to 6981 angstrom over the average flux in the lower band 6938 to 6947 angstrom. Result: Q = 1.19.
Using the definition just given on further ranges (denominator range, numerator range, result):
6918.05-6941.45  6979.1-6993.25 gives 1.04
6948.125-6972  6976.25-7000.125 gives 1.02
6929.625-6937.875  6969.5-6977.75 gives 1.25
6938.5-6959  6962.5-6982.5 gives 1.04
